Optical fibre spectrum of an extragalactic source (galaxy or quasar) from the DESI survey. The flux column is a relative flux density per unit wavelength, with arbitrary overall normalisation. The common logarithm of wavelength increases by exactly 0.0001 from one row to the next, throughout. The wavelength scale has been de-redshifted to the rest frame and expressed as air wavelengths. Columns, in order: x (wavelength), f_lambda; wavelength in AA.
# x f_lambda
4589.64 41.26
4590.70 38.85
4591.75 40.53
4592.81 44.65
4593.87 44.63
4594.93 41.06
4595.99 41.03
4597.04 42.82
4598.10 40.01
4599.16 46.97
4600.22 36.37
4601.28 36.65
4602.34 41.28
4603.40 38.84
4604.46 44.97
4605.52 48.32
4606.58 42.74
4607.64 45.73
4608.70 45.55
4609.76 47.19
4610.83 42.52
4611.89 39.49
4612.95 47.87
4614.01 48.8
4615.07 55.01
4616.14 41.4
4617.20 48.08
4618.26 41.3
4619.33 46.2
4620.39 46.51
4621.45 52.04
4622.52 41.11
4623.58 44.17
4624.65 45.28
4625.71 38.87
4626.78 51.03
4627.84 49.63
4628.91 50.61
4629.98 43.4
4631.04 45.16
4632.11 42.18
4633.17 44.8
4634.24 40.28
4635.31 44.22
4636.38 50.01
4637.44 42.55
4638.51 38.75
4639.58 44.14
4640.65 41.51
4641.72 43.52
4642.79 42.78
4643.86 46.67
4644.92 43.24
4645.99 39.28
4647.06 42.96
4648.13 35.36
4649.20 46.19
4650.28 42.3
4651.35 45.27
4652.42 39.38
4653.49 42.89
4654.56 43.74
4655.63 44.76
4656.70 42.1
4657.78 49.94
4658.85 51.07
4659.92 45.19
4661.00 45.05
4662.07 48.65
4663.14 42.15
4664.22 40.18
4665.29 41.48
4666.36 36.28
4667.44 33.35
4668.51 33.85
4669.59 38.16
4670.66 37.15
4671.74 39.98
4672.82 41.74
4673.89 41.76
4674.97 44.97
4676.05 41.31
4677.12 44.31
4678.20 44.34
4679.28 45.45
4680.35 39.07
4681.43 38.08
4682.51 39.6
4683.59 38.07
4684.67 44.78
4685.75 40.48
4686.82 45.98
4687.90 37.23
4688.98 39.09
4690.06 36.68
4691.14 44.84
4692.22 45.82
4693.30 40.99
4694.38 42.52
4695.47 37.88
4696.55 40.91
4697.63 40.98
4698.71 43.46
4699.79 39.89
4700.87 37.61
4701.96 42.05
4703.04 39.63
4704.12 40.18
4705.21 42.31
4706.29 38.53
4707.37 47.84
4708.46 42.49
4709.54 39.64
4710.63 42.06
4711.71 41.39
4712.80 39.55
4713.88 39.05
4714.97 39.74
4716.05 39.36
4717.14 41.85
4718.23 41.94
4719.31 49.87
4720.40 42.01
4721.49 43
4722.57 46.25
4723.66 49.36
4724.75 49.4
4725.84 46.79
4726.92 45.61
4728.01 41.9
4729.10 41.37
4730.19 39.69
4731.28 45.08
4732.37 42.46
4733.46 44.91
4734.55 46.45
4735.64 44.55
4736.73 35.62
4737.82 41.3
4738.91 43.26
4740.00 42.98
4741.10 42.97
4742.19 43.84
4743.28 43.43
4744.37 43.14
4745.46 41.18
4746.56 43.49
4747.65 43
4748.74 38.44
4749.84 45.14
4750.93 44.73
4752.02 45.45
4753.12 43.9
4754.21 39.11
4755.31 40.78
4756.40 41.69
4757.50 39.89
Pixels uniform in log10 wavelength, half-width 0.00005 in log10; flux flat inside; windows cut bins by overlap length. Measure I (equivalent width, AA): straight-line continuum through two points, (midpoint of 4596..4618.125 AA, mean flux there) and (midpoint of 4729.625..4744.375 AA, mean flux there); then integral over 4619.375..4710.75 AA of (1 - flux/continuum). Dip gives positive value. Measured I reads 1.97 AA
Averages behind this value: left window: 43.9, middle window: 42.5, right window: 42.8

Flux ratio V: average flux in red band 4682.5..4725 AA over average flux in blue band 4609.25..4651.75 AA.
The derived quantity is 0.94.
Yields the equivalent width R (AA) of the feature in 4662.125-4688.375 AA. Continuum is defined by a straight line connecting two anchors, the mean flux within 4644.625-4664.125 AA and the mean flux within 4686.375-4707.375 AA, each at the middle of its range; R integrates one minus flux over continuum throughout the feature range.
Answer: 1.1 AA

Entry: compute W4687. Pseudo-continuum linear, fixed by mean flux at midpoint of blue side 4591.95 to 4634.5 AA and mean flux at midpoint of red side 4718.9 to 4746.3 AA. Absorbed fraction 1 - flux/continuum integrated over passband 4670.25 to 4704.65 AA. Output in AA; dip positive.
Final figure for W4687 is 2.2 AA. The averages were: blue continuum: 44.4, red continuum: 43.8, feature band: 41.2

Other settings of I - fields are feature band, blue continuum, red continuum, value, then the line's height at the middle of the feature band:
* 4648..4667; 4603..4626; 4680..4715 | -0.3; 43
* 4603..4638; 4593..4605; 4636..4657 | -2.7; 42.1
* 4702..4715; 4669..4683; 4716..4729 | 0.8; 43.8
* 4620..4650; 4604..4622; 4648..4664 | 0.7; 45.2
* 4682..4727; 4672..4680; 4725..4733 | 1.4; 43.4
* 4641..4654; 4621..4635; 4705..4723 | 0.6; 44.5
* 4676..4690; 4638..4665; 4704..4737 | 0.7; 43.3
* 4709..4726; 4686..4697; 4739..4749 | -0.5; 41.9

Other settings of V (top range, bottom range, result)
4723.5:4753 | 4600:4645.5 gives 0.98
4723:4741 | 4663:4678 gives 1.10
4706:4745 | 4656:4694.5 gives 1.03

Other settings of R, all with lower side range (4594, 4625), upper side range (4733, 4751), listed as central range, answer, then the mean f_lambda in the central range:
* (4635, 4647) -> 0.1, 43.3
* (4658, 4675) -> 0.9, 41.4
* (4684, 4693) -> 0.3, 41.8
